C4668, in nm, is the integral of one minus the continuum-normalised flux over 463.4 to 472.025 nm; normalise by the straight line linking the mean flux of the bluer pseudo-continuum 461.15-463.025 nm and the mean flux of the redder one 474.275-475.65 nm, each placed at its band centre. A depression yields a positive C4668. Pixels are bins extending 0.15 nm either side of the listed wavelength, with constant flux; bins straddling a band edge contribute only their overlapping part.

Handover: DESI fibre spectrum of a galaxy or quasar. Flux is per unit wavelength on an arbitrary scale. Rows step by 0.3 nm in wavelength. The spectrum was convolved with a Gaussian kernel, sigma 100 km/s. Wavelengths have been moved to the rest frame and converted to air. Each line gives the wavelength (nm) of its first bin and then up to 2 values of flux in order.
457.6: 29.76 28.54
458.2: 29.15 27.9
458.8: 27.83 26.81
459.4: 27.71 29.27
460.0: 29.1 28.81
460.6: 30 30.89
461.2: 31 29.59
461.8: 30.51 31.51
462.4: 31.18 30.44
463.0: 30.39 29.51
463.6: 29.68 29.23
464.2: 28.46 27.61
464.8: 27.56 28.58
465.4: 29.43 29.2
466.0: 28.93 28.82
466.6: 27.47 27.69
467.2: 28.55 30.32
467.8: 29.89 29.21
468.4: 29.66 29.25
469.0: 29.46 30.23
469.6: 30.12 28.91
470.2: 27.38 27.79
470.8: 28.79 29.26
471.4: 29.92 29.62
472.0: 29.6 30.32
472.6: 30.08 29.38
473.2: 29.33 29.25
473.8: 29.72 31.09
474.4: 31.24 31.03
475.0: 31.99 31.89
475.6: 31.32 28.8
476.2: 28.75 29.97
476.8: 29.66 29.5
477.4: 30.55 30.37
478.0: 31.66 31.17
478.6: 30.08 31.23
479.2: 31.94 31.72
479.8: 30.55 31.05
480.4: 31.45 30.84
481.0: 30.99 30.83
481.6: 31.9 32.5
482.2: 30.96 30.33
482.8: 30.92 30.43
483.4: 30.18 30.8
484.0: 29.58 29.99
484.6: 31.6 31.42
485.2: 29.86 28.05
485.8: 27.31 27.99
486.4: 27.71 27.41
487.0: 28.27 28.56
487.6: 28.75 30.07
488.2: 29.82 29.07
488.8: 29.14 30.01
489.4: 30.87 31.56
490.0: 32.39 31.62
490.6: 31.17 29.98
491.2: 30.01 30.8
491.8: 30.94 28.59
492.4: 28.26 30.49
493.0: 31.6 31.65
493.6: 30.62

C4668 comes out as 0.57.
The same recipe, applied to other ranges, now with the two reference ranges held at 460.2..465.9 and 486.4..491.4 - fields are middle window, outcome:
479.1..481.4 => -0.11 nm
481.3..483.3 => -0.09 nm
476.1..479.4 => -0.08 nm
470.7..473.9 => 0.02 nm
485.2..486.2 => 0.06 nm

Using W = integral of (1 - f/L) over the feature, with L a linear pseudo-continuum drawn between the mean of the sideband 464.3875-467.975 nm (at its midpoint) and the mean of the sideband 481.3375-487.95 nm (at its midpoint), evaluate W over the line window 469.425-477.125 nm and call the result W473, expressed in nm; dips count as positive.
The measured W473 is -0.185 nm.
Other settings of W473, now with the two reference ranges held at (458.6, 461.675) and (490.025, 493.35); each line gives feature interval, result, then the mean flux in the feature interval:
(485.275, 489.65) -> 0.21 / 28.9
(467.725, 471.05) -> 0.04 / 29.1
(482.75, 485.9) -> 0.02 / 30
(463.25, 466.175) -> 0.05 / 28.8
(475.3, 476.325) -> -0.01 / 30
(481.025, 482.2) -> -0.06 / 31.6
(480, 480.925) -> -0.03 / 31.1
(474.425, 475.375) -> -0.06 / 31.6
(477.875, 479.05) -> -0.04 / 31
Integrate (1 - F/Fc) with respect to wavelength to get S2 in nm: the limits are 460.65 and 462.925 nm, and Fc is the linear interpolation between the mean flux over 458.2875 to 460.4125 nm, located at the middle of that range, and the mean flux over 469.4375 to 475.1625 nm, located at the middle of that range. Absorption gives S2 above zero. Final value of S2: -0.174 nm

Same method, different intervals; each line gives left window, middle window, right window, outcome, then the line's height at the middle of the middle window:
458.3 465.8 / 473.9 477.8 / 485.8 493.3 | -0.12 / 29.5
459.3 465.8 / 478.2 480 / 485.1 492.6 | -0.10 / 29.5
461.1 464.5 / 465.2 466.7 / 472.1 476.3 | 0.06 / 30.1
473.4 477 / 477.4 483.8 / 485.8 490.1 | -0.24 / 29.9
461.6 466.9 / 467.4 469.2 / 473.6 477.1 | 0.00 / 29.7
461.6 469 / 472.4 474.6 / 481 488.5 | -0.04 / 29.5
